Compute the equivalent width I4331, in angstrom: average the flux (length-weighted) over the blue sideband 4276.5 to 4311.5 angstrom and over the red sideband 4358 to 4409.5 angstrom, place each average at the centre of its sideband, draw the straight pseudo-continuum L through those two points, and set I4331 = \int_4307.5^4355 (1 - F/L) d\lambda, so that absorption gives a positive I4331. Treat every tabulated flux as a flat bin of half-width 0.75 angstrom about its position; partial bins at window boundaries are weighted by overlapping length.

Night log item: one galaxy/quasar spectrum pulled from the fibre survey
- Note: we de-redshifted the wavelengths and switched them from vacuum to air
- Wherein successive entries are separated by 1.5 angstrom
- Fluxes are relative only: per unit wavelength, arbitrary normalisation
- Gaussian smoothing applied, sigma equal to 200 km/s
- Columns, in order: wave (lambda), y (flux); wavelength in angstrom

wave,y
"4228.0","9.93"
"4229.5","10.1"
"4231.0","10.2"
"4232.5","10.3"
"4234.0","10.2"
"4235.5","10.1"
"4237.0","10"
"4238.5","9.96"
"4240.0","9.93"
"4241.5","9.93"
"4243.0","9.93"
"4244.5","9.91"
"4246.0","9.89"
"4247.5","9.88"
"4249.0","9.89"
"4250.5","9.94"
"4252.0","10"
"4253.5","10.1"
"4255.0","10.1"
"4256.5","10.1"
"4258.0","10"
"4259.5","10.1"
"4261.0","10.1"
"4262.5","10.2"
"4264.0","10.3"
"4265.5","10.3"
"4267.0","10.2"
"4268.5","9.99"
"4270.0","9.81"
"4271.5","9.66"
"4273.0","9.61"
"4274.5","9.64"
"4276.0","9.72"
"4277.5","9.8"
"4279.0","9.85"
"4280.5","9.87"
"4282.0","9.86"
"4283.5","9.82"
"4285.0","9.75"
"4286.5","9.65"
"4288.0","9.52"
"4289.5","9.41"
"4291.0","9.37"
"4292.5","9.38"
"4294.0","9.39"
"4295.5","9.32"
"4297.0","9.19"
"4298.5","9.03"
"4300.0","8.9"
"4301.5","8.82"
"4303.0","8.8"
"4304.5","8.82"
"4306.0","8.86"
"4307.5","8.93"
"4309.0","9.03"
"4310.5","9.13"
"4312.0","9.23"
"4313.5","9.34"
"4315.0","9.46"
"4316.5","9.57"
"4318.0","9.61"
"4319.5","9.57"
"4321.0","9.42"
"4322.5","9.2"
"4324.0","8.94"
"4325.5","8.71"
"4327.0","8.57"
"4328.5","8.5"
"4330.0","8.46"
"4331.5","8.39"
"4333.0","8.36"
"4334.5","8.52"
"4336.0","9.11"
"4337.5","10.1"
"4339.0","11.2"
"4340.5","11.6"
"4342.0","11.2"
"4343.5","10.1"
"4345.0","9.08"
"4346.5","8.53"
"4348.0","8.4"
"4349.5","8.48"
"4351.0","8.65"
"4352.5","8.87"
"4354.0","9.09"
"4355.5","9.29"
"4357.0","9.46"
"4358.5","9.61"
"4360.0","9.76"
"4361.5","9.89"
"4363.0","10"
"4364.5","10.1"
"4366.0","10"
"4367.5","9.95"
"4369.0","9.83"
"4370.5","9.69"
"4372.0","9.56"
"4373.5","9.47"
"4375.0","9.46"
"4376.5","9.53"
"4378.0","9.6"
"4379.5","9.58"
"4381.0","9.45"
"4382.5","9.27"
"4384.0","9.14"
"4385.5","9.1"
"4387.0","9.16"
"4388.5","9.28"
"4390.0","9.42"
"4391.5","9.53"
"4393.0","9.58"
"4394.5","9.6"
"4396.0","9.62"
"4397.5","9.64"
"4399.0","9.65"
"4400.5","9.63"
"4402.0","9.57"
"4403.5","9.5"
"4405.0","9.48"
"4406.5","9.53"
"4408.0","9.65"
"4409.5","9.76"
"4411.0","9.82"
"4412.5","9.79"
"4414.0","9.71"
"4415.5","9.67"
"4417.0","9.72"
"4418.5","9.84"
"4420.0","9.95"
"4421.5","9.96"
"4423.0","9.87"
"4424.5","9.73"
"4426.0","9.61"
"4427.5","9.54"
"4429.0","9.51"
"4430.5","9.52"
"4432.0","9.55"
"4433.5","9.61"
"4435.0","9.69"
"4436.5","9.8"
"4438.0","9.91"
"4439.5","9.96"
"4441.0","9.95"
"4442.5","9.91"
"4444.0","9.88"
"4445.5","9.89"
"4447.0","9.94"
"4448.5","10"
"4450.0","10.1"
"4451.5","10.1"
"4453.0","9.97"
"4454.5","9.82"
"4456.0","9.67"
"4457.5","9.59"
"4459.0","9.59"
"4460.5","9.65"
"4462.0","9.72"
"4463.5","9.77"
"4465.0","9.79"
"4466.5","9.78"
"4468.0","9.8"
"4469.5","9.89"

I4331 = 1.01 angstrom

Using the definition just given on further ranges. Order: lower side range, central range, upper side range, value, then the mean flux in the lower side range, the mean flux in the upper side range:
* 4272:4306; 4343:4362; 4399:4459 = 0.85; 9.42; 9.76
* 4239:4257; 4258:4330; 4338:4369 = 2.86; 9.96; 9.67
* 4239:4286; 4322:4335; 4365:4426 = 1.54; 9.94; 9.61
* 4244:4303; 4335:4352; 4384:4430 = 0.04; 9.74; 9.61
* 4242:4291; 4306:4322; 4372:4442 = 0.80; 9.9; 9.61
